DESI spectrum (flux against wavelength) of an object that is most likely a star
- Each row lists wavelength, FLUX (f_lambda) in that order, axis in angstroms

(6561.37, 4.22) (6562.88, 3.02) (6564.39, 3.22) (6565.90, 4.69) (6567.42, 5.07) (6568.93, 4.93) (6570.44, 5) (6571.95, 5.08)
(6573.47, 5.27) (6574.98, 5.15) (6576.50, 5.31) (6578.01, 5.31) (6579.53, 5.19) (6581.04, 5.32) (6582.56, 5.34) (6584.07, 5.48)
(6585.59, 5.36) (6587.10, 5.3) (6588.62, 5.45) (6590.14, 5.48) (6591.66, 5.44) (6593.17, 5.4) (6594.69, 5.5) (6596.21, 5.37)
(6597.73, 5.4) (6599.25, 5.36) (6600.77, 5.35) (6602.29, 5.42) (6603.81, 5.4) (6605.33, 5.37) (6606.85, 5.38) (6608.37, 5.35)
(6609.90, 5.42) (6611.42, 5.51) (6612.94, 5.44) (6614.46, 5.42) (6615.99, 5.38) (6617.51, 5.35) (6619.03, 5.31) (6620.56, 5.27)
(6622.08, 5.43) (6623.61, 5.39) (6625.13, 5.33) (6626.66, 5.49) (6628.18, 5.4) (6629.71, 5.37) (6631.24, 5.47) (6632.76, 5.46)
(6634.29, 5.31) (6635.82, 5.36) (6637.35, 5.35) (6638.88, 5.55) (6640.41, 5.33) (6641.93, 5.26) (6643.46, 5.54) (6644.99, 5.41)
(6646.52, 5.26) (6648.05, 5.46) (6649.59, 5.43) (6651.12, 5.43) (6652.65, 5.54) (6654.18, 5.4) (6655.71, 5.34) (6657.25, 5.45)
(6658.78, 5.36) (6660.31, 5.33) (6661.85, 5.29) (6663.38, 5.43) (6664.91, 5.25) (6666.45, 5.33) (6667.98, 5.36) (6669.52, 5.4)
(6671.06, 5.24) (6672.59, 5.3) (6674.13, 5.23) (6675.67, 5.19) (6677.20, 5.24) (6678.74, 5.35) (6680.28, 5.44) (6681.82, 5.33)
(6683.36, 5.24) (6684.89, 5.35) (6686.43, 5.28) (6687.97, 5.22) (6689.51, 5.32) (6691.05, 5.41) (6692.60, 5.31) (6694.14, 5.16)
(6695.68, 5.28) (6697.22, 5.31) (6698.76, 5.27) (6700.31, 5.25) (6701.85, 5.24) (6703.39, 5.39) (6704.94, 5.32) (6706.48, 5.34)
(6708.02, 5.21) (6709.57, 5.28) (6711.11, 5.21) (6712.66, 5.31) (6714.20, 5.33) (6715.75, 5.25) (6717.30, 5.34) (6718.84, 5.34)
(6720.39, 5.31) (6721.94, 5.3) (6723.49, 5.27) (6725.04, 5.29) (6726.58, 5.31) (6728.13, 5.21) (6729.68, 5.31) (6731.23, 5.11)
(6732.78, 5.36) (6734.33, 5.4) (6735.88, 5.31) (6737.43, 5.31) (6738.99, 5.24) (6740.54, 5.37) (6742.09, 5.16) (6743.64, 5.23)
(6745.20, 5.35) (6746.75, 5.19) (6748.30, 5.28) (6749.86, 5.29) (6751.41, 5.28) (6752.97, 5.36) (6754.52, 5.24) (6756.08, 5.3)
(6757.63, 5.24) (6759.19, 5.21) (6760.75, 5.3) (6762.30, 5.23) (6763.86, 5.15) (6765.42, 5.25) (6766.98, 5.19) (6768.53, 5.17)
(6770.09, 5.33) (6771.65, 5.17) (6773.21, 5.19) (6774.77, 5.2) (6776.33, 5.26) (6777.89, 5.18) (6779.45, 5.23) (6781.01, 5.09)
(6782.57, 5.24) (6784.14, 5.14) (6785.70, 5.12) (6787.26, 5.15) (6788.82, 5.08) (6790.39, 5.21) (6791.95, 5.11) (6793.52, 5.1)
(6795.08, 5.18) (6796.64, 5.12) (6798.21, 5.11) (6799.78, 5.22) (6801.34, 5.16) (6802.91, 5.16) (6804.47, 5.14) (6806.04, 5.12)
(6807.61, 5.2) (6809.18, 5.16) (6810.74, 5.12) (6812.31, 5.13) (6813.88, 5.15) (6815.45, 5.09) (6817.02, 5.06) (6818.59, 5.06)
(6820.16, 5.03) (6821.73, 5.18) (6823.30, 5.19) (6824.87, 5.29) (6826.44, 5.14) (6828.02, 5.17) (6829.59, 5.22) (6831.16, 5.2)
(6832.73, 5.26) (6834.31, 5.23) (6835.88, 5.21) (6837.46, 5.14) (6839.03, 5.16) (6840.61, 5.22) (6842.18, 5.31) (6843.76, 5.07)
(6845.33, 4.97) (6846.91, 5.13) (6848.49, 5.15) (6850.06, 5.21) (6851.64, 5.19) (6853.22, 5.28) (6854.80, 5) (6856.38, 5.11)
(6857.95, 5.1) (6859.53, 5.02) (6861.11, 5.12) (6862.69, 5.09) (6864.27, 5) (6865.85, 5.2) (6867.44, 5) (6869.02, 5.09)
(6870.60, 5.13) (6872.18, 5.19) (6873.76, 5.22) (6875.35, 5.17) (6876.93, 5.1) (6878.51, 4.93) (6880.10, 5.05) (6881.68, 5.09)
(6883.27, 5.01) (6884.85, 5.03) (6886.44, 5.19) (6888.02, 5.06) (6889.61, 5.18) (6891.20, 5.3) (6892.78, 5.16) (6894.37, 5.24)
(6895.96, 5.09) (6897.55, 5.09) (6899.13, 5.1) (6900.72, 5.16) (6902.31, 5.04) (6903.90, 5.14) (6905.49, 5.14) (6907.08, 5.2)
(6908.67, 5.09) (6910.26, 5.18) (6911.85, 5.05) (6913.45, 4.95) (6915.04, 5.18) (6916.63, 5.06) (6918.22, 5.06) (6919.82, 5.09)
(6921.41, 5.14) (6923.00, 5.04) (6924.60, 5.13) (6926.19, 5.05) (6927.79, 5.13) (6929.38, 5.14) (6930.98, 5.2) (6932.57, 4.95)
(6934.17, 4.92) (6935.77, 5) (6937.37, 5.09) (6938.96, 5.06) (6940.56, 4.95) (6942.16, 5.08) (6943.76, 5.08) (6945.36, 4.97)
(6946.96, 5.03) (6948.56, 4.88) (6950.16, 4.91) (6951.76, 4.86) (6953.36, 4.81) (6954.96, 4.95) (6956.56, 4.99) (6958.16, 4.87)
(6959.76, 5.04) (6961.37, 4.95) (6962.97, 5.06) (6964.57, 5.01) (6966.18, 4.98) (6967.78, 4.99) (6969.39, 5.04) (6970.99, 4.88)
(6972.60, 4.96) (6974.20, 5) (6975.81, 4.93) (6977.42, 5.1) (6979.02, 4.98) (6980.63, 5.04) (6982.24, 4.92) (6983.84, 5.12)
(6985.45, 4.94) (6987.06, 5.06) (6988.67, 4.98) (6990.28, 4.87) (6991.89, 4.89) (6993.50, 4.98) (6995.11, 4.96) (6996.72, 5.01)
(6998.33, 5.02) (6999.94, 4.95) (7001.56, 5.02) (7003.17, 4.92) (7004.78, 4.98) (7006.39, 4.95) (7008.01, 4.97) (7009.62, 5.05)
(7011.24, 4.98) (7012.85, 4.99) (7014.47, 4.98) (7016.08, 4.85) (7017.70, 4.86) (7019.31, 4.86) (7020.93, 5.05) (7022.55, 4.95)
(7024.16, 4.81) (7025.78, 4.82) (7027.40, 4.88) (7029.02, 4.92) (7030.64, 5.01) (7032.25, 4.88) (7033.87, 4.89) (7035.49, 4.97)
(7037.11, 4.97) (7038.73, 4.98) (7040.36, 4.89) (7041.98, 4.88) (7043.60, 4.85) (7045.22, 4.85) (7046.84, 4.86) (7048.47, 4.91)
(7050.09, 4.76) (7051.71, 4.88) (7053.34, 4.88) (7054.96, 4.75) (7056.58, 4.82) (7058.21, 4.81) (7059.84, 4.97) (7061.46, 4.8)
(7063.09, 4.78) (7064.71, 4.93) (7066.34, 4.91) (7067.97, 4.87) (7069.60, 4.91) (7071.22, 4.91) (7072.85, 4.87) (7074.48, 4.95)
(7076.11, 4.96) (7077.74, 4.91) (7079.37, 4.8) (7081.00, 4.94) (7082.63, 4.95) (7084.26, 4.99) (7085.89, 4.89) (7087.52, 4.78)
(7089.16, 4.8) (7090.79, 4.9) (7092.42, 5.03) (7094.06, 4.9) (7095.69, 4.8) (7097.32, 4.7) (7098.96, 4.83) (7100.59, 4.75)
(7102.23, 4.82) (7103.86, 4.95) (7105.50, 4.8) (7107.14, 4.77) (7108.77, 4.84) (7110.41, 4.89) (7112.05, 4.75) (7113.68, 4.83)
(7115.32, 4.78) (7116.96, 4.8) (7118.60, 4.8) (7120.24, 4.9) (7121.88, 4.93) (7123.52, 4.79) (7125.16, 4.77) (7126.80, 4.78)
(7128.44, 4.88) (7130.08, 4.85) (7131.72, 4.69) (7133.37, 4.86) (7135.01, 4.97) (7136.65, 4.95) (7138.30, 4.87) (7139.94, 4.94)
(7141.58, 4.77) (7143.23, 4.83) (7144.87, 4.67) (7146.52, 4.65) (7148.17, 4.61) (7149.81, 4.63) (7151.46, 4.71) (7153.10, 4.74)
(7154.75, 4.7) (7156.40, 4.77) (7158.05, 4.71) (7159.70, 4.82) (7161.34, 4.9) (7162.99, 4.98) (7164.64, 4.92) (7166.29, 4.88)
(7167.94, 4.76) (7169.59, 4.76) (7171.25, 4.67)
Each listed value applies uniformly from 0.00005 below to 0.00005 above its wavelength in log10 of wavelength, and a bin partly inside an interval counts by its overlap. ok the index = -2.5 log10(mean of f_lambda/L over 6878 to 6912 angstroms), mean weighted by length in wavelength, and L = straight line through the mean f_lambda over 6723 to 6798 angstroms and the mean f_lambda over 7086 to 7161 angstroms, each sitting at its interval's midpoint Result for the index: -0.01 mag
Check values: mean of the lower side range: 5.23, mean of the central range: 5.12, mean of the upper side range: 4.81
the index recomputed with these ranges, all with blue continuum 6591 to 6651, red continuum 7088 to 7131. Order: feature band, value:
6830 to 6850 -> -0.01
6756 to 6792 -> 0.00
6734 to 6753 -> -0.01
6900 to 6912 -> -0.01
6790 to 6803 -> 0.01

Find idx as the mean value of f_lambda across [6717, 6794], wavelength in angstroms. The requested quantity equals 5.24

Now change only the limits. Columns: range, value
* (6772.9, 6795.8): 5.16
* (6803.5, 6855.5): 5.16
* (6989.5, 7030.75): 4.94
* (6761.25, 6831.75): 5.17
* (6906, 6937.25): 5.08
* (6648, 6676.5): 5.35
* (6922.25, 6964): 5.01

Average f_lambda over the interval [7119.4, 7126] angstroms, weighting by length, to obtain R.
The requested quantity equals 4.85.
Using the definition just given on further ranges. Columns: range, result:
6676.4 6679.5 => 5.3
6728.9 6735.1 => 5.29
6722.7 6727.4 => 5.29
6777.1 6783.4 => 5.18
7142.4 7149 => 4.69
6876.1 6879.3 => 5.03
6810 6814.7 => 5.13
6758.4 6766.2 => 5.22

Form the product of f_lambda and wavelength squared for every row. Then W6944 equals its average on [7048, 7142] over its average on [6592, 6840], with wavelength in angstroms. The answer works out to 1.0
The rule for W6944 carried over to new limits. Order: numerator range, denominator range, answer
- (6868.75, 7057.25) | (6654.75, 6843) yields 1.02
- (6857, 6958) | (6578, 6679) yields 1.02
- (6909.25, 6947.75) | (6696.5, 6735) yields 1.02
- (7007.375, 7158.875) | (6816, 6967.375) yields 1.01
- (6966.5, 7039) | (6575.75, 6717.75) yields 1.03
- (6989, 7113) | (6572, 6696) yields 1.03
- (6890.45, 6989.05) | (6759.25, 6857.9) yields 1.01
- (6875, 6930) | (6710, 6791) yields 1.02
